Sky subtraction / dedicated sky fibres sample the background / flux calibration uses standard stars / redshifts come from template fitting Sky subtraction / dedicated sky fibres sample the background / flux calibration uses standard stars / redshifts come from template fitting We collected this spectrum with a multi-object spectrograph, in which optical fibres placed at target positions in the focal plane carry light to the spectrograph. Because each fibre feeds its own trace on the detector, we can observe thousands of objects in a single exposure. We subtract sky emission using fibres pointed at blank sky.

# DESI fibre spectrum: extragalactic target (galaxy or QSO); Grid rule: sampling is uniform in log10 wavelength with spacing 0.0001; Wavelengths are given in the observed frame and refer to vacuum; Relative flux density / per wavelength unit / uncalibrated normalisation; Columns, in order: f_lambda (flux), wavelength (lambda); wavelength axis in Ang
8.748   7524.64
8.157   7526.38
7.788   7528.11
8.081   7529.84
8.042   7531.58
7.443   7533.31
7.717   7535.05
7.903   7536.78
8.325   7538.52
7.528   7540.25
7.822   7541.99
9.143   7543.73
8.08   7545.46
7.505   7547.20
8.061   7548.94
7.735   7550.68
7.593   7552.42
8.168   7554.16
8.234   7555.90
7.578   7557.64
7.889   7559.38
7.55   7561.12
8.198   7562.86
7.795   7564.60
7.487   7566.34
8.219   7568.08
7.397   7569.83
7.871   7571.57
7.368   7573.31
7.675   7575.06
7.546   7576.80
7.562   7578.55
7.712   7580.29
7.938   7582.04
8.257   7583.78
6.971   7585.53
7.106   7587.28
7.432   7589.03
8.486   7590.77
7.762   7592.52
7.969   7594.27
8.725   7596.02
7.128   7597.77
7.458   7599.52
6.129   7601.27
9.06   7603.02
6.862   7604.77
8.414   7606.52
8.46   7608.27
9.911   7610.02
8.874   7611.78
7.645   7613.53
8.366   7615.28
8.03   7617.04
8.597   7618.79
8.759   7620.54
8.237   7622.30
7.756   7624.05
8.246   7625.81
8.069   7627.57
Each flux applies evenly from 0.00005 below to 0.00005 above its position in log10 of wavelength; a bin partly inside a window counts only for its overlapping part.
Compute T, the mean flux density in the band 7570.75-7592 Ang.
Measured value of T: 7.66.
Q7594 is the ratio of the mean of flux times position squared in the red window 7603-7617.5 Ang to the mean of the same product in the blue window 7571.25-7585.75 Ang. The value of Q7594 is 1.1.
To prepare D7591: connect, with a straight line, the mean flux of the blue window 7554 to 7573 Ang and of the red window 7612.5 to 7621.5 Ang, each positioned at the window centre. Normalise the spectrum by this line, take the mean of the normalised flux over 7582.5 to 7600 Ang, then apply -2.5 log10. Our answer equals 0.05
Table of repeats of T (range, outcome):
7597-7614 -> 8.01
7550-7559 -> 7.86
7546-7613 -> 7.84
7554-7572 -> 7.84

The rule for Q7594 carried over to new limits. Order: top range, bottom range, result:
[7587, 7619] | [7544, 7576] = 1.04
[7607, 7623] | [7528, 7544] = 1.10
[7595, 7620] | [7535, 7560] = 1.04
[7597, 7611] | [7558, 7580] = 1.04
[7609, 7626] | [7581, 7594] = 1.10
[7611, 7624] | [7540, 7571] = 1.07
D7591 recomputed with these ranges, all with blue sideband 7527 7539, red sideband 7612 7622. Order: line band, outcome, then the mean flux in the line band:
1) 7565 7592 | 0.06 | 7.67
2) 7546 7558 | 0.02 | 7.85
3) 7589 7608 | 0.06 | 7.81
